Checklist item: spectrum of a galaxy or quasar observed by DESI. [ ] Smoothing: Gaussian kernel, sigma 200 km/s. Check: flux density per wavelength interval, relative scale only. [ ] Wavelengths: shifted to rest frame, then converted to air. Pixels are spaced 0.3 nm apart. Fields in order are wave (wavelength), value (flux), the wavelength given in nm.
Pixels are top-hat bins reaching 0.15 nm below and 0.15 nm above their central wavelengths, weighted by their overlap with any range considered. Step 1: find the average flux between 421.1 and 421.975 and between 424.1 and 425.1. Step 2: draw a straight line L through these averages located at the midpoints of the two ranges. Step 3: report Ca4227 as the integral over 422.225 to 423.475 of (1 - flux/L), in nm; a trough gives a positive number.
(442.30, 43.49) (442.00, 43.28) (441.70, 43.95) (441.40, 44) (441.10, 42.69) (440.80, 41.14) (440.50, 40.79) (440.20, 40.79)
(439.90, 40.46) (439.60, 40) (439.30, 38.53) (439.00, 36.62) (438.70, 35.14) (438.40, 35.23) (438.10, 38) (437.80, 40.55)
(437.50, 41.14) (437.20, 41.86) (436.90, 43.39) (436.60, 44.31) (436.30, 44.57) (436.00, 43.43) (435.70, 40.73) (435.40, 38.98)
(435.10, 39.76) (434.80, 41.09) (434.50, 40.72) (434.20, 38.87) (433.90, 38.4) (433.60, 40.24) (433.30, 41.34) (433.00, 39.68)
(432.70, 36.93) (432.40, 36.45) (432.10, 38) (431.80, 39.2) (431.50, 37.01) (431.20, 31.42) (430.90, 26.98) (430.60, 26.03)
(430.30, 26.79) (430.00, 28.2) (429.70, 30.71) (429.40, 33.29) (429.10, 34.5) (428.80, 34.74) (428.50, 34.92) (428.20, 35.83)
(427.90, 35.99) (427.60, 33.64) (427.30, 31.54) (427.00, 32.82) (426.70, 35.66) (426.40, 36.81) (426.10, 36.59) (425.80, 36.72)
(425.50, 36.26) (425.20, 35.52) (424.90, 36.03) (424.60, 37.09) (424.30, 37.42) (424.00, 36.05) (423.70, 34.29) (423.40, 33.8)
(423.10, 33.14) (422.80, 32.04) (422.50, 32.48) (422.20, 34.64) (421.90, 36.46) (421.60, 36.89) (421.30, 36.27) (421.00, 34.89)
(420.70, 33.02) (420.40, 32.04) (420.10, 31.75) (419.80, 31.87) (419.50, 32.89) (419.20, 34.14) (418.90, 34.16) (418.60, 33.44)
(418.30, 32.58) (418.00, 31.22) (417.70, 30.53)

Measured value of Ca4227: 0.12 nm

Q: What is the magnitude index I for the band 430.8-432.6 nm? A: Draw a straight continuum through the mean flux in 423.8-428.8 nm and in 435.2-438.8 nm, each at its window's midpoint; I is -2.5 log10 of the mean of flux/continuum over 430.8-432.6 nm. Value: 0.090 mag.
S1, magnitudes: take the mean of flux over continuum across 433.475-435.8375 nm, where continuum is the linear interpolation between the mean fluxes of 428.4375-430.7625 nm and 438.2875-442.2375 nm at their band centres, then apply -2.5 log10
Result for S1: -0.128 mag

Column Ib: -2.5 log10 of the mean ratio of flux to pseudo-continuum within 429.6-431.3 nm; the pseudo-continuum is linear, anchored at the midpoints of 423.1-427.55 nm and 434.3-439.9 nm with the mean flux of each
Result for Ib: 0.31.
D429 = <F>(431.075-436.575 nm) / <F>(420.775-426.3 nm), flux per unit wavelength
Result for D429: 1.1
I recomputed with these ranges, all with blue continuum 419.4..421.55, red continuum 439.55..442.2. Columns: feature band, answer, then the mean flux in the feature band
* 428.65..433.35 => 0.128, 33.7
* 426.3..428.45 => 0.054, 34.6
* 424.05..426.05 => -0.035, 36.5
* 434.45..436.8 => -0.053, 41.8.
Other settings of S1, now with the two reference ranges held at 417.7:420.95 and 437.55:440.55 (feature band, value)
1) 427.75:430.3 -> 0.078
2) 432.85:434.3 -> -0.078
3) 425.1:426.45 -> -0.054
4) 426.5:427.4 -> 0.042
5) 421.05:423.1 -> -0.038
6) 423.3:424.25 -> -0.032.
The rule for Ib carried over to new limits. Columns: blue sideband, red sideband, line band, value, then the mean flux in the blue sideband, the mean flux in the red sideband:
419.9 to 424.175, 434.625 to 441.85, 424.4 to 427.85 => 0.01 mag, 34.1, 40.7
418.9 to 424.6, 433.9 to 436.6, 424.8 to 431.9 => 0.12 mag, 34.2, 41.1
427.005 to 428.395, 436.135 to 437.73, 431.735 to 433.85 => 0.01 mag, 34.1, 42.9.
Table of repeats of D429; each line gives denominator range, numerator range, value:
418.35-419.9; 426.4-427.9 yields 1.02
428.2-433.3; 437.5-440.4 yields 1.14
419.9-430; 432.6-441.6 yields 1.17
